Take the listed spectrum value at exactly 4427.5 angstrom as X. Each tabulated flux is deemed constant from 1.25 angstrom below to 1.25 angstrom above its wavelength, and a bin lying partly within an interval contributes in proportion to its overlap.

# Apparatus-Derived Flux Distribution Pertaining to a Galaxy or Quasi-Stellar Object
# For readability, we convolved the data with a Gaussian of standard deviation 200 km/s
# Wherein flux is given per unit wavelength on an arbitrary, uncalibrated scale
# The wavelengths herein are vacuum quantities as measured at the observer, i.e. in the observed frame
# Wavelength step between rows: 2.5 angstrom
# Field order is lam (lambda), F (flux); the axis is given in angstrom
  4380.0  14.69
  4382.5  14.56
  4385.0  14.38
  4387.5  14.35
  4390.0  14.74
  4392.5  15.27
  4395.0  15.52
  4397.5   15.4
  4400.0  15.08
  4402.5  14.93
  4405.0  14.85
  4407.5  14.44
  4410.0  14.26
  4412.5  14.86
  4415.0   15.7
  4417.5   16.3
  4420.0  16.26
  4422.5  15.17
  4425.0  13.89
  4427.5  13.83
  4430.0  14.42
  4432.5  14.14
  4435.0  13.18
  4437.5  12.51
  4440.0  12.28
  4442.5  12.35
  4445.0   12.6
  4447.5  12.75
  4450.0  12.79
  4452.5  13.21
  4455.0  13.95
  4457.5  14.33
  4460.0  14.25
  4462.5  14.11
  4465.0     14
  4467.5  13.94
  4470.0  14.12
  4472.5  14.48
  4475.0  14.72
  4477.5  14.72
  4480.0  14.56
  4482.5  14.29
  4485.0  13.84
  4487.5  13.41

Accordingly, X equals 13.83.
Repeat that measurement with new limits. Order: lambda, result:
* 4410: 14.26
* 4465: 14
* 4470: 14.12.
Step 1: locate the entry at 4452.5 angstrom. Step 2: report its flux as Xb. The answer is 13.21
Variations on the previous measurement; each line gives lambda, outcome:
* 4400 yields 15.08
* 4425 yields 13.89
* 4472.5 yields 14.48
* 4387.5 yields 14.35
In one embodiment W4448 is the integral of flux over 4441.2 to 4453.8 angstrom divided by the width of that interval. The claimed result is 12.7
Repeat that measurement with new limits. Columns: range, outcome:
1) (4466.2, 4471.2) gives 14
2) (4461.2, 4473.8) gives 14.1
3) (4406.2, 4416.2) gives 14.8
